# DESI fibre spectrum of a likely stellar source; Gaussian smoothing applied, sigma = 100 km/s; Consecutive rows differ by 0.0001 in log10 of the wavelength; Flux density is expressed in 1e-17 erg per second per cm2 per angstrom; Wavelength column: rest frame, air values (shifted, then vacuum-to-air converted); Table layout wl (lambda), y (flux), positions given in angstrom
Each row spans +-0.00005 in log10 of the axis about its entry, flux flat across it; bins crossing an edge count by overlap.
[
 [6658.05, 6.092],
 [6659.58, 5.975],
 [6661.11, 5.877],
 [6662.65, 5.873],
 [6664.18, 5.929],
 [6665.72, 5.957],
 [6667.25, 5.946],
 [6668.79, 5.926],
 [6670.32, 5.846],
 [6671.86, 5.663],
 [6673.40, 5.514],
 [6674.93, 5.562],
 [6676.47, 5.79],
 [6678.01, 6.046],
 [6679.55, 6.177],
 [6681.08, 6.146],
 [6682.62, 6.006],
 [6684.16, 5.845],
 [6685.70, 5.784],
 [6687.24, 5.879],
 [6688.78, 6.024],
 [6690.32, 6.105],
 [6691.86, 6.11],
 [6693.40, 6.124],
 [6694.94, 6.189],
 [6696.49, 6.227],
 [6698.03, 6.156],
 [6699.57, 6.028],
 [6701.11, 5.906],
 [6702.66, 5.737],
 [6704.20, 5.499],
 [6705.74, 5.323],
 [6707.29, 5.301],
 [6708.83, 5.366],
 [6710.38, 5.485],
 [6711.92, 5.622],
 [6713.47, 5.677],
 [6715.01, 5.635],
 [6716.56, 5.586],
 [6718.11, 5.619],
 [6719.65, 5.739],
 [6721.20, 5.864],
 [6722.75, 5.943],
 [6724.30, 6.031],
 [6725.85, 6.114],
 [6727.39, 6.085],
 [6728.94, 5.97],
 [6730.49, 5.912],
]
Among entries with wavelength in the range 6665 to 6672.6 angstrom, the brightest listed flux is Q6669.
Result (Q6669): 5.957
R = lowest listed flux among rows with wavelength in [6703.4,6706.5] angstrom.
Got 5.323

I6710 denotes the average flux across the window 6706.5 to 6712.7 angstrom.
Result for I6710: 5.44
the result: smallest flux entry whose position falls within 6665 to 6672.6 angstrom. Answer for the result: 5.663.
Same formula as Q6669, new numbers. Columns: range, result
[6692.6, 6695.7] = 6.189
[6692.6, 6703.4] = 6.227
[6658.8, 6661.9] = 5.975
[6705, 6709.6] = 5.366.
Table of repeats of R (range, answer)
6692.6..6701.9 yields 5.906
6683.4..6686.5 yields 5.784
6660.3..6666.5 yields 5.873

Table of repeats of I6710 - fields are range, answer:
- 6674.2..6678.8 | 5.79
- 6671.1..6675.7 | 5.58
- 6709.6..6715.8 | 5.6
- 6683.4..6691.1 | 5.93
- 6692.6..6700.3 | 6.14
